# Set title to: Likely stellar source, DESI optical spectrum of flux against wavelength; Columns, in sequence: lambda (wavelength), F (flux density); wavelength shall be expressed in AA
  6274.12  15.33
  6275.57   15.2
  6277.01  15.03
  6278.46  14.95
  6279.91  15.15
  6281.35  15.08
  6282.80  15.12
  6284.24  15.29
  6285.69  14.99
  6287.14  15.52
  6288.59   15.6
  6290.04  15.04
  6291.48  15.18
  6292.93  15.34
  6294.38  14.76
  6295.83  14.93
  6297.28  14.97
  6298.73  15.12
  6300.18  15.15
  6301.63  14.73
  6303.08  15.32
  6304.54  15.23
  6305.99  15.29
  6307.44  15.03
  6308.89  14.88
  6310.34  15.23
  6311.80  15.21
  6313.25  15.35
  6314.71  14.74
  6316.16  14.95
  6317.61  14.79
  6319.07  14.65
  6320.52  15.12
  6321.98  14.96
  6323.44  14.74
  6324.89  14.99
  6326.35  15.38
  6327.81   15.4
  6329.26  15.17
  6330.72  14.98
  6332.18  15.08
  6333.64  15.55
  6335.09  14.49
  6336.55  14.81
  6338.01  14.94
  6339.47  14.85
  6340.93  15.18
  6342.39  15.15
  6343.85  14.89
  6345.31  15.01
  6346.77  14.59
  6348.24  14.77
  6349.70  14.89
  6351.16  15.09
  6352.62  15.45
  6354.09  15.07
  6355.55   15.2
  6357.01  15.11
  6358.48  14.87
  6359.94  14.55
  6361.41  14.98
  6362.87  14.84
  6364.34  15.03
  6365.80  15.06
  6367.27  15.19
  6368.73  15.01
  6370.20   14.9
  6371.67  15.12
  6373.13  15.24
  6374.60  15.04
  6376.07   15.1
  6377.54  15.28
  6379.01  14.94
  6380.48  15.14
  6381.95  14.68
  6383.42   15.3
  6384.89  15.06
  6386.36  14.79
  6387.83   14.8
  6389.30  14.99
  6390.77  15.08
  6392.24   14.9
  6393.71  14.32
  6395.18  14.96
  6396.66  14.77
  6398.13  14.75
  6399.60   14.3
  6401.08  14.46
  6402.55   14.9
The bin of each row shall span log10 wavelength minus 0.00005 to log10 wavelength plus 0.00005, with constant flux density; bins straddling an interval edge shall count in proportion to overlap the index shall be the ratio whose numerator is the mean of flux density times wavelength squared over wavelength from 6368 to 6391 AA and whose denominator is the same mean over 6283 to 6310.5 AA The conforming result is 1.0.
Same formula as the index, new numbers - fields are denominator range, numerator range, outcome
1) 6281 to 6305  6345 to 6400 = 1.01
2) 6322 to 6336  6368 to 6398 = 1.01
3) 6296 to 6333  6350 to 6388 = 1.02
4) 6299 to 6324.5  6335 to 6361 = 1.01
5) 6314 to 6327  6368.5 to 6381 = 1.03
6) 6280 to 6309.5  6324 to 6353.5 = 1.01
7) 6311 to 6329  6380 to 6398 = 1.01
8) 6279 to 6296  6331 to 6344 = 1.00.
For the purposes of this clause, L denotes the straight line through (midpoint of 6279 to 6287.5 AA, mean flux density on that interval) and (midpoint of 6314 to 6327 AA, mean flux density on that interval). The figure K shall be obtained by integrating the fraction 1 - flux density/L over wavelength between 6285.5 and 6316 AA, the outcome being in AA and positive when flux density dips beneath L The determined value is -0.1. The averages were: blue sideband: 15.2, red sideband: 14.9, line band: 15.1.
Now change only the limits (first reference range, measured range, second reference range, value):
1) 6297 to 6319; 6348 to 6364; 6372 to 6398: 0.01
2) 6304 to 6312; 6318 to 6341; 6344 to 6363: 0.07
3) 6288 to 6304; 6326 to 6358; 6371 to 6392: 0.05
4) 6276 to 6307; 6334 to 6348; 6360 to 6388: 0.16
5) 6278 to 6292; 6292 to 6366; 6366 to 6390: 0.52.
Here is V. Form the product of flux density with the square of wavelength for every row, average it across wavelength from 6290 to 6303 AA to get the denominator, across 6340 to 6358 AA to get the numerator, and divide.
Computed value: 1.02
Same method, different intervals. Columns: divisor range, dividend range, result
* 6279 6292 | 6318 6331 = 1.00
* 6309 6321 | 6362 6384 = 1.02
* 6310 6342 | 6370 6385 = 1.02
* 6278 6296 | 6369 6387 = 1.02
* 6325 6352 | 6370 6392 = 1.01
